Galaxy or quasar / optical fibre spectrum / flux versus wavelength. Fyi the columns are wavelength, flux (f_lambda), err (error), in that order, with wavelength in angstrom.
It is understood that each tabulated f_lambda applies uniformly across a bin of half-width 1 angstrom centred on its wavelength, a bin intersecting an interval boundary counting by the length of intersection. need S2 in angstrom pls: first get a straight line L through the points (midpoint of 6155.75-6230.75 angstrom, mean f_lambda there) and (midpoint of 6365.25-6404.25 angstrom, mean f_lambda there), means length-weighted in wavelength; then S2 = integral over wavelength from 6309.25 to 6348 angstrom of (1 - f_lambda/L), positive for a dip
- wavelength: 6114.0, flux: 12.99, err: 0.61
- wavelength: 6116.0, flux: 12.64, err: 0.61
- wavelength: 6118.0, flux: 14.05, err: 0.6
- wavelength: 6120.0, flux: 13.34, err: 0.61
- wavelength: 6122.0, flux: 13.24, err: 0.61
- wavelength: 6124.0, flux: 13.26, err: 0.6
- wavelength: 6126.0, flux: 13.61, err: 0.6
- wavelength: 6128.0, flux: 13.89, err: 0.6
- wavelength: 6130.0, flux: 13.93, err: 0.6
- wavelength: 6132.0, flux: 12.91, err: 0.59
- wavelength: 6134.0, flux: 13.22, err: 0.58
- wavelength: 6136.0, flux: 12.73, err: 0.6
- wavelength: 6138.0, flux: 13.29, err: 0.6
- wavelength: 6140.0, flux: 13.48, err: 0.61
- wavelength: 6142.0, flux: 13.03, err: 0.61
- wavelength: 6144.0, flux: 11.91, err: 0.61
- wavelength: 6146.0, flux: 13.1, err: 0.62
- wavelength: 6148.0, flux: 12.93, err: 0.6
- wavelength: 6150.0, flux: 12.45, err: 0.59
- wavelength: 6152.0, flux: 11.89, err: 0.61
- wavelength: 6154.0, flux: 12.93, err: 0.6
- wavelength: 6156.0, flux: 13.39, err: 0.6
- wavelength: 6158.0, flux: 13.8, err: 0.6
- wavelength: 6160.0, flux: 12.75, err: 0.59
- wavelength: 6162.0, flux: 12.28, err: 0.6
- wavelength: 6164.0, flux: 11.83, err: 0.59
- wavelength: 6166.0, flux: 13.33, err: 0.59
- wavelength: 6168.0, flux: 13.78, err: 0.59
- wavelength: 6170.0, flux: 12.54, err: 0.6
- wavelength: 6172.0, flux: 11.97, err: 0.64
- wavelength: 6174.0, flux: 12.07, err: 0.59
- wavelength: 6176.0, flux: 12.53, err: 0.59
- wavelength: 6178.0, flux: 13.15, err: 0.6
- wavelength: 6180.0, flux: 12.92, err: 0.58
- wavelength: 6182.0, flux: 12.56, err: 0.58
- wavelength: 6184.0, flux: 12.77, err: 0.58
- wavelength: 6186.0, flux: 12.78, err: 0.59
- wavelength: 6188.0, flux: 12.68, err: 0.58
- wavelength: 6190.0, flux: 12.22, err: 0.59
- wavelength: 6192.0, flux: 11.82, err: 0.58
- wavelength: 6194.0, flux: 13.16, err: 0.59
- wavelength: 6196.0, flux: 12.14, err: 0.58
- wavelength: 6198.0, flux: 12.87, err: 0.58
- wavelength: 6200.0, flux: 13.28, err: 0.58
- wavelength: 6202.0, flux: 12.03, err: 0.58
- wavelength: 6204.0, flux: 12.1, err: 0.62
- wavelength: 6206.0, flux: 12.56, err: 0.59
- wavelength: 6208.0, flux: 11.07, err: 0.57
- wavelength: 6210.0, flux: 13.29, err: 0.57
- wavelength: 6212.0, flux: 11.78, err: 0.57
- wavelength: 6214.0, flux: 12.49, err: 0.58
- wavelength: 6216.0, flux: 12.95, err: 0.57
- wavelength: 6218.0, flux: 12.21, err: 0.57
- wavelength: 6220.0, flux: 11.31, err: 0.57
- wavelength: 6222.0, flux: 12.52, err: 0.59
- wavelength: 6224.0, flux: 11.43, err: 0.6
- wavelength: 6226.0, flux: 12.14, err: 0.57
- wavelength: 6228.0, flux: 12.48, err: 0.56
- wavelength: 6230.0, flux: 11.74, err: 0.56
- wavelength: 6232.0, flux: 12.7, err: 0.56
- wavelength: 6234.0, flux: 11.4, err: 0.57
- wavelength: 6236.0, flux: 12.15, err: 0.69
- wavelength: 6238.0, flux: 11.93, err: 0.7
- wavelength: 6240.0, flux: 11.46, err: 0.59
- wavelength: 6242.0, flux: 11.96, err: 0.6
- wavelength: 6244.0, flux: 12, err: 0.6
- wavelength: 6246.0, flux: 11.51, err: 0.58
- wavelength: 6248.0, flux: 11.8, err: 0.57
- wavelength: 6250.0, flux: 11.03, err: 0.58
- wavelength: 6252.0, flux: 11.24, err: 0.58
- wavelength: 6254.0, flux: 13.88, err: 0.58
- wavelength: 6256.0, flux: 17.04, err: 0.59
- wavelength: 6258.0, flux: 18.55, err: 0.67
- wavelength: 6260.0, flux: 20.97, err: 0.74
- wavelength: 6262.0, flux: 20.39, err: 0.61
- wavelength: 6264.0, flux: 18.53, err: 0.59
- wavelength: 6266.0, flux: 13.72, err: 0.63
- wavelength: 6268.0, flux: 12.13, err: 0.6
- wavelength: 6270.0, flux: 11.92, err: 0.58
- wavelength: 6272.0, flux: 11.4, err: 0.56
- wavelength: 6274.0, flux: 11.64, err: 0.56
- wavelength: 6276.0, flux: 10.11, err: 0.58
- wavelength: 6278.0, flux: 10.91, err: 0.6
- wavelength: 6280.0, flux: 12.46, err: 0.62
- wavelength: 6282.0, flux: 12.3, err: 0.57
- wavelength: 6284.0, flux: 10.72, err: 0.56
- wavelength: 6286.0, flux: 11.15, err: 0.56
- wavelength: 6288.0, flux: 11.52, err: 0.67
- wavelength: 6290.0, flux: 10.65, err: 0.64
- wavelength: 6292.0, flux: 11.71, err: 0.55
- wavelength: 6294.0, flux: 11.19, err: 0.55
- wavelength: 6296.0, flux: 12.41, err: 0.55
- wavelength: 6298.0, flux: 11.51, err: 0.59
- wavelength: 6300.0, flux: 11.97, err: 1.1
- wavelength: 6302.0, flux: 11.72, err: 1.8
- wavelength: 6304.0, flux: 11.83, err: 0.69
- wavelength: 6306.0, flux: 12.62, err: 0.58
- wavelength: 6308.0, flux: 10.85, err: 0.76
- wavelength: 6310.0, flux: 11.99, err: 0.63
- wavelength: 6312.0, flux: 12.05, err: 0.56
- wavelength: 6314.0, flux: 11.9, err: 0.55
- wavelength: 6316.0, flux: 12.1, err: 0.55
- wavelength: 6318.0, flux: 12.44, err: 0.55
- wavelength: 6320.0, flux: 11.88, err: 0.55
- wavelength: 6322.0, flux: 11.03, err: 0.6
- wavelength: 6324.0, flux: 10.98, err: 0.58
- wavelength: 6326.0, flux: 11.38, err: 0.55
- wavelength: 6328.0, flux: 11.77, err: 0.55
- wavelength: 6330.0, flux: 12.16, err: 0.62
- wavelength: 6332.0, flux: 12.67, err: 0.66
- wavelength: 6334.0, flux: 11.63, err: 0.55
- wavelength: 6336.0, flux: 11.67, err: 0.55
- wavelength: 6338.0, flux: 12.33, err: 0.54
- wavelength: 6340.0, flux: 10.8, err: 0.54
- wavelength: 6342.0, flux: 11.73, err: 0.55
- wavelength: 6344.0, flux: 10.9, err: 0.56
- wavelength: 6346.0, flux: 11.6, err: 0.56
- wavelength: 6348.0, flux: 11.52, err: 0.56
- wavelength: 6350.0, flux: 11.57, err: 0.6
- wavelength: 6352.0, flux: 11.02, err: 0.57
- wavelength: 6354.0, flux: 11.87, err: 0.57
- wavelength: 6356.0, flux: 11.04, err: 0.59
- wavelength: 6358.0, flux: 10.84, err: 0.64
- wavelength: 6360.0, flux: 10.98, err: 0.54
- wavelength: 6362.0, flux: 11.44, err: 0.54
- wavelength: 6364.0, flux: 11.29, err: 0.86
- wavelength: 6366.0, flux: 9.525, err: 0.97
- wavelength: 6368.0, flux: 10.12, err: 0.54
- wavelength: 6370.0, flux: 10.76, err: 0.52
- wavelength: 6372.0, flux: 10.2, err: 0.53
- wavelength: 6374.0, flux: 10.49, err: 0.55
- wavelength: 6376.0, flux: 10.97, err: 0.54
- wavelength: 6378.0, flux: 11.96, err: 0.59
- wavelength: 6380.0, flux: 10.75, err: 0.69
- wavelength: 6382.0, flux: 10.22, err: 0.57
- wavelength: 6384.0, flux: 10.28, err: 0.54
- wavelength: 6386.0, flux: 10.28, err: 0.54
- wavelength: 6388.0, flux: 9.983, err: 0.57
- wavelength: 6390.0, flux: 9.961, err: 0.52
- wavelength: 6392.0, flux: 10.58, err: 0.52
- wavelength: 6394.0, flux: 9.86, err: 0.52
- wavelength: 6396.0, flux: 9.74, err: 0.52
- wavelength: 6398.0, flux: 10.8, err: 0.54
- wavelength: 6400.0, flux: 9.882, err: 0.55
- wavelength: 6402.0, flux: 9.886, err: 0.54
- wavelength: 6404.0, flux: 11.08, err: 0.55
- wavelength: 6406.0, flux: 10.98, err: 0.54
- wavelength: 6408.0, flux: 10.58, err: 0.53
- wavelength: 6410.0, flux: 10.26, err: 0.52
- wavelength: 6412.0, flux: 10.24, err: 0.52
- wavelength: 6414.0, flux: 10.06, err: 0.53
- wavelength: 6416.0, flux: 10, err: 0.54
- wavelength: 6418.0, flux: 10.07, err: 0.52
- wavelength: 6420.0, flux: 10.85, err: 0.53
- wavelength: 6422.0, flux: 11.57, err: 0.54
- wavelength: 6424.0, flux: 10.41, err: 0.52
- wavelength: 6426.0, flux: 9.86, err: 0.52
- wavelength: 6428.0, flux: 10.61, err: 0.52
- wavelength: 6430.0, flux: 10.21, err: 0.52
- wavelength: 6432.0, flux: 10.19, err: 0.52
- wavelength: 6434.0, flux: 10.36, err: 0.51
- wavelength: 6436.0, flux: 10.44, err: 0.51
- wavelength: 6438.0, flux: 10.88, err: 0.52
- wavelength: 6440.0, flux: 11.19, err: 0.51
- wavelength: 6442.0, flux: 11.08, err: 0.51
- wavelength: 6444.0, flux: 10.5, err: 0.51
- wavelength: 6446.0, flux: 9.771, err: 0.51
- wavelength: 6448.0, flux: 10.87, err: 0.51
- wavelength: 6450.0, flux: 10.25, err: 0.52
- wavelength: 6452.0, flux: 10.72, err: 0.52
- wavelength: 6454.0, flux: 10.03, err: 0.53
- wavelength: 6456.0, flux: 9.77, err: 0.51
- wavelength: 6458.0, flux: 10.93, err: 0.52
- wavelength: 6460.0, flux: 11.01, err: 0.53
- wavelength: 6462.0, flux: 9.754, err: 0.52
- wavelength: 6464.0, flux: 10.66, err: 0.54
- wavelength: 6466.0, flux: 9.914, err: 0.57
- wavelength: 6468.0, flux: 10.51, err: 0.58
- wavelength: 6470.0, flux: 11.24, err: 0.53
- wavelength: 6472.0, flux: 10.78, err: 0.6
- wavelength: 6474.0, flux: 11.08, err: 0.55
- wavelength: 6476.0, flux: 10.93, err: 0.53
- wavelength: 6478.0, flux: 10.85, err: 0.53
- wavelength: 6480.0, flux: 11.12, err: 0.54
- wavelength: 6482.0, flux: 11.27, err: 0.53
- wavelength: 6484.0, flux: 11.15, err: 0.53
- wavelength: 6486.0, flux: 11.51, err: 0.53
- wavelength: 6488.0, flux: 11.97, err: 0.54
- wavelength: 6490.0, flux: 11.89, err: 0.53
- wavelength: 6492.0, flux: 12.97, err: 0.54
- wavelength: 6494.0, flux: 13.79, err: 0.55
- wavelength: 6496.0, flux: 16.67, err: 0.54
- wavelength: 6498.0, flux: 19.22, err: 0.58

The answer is -2.6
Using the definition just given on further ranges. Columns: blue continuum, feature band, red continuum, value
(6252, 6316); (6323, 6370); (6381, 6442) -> 1.42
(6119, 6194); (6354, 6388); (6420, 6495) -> 2.18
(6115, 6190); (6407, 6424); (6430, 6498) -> 1.51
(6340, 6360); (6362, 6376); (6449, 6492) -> 0.90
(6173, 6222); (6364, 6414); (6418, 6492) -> 3.49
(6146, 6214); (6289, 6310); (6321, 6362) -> 0.18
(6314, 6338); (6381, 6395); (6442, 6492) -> 1.49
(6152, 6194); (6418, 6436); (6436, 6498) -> 1.57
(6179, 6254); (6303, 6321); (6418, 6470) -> -0.75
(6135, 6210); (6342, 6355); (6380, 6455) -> -0.47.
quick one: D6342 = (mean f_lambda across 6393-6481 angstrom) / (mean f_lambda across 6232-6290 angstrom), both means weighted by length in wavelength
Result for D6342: 0.81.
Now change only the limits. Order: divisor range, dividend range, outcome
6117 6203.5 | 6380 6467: 0.81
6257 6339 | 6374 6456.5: 0.83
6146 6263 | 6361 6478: 0.82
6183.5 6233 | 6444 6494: 0.89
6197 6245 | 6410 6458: 0.86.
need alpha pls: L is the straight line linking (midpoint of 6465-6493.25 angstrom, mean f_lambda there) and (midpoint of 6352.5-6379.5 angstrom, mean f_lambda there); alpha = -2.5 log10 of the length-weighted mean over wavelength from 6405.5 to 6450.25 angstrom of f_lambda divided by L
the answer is 0.06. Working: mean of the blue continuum 10.9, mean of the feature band 10.5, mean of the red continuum 11.3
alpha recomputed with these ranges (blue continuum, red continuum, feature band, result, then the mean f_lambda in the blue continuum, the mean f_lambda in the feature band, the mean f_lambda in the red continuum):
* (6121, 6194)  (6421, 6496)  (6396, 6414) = 0.089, 12.9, 10.4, 10.9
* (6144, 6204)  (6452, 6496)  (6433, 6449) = 0.073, 12.7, 10.6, 11.2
